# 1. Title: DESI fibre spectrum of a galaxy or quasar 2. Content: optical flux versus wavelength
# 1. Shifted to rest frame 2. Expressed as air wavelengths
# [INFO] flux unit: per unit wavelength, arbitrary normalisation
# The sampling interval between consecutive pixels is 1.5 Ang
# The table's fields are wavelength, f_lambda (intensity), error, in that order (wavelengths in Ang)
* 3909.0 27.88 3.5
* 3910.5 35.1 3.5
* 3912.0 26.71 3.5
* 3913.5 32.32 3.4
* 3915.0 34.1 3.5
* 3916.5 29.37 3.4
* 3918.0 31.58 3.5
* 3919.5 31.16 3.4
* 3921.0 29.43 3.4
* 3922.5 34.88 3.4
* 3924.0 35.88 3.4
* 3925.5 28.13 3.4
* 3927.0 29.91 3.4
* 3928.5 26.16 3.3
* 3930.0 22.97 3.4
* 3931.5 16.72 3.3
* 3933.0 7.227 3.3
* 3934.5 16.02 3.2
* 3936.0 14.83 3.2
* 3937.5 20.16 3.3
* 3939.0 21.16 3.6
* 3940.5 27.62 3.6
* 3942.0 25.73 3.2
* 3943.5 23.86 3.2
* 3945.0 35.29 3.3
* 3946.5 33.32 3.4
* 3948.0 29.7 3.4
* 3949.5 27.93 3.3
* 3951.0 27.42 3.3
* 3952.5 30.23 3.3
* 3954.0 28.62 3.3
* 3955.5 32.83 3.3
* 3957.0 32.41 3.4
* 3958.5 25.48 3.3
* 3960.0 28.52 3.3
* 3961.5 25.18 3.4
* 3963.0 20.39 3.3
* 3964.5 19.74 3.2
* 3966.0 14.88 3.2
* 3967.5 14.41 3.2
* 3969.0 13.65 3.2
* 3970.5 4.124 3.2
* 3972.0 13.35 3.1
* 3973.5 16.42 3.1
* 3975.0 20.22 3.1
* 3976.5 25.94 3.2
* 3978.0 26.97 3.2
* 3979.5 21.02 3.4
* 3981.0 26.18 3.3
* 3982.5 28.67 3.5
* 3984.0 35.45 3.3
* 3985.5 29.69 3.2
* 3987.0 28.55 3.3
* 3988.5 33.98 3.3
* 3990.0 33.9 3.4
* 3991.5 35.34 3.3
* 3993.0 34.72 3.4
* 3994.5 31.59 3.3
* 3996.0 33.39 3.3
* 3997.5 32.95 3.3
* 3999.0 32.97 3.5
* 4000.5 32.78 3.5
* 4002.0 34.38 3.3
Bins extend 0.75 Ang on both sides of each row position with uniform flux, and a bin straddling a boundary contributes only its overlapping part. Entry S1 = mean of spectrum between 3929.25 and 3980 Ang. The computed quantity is 22.5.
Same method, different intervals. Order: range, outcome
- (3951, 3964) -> 27.8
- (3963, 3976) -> 15.2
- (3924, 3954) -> 24.8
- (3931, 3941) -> 17.5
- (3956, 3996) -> 24.9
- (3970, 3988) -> 23.5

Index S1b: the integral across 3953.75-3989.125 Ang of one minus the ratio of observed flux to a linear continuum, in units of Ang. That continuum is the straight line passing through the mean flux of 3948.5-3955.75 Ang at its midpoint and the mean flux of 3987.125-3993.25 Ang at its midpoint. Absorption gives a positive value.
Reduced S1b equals 9.0 Ang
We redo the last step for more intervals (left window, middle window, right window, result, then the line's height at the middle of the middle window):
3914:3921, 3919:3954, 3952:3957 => 5.8 Ang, 31.1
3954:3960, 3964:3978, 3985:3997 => 6.6 Ang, 31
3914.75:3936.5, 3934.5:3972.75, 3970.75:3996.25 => 4.4 Ang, 26.6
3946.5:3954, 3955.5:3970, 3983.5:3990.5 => 4.0 Ang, 30.2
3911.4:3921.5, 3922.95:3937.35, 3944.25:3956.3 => 4.0 Ang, 30.7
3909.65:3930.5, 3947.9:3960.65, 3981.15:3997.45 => 0.9 Ang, 31.5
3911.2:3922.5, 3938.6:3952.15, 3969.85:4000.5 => 0.6 Ang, 29.5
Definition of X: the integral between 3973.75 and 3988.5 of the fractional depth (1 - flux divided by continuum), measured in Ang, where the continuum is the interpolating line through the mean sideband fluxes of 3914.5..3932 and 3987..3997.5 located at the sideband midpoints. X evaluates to 2.6 Ang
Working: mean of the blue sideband 29.3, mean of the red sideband 33.4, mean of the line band 27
